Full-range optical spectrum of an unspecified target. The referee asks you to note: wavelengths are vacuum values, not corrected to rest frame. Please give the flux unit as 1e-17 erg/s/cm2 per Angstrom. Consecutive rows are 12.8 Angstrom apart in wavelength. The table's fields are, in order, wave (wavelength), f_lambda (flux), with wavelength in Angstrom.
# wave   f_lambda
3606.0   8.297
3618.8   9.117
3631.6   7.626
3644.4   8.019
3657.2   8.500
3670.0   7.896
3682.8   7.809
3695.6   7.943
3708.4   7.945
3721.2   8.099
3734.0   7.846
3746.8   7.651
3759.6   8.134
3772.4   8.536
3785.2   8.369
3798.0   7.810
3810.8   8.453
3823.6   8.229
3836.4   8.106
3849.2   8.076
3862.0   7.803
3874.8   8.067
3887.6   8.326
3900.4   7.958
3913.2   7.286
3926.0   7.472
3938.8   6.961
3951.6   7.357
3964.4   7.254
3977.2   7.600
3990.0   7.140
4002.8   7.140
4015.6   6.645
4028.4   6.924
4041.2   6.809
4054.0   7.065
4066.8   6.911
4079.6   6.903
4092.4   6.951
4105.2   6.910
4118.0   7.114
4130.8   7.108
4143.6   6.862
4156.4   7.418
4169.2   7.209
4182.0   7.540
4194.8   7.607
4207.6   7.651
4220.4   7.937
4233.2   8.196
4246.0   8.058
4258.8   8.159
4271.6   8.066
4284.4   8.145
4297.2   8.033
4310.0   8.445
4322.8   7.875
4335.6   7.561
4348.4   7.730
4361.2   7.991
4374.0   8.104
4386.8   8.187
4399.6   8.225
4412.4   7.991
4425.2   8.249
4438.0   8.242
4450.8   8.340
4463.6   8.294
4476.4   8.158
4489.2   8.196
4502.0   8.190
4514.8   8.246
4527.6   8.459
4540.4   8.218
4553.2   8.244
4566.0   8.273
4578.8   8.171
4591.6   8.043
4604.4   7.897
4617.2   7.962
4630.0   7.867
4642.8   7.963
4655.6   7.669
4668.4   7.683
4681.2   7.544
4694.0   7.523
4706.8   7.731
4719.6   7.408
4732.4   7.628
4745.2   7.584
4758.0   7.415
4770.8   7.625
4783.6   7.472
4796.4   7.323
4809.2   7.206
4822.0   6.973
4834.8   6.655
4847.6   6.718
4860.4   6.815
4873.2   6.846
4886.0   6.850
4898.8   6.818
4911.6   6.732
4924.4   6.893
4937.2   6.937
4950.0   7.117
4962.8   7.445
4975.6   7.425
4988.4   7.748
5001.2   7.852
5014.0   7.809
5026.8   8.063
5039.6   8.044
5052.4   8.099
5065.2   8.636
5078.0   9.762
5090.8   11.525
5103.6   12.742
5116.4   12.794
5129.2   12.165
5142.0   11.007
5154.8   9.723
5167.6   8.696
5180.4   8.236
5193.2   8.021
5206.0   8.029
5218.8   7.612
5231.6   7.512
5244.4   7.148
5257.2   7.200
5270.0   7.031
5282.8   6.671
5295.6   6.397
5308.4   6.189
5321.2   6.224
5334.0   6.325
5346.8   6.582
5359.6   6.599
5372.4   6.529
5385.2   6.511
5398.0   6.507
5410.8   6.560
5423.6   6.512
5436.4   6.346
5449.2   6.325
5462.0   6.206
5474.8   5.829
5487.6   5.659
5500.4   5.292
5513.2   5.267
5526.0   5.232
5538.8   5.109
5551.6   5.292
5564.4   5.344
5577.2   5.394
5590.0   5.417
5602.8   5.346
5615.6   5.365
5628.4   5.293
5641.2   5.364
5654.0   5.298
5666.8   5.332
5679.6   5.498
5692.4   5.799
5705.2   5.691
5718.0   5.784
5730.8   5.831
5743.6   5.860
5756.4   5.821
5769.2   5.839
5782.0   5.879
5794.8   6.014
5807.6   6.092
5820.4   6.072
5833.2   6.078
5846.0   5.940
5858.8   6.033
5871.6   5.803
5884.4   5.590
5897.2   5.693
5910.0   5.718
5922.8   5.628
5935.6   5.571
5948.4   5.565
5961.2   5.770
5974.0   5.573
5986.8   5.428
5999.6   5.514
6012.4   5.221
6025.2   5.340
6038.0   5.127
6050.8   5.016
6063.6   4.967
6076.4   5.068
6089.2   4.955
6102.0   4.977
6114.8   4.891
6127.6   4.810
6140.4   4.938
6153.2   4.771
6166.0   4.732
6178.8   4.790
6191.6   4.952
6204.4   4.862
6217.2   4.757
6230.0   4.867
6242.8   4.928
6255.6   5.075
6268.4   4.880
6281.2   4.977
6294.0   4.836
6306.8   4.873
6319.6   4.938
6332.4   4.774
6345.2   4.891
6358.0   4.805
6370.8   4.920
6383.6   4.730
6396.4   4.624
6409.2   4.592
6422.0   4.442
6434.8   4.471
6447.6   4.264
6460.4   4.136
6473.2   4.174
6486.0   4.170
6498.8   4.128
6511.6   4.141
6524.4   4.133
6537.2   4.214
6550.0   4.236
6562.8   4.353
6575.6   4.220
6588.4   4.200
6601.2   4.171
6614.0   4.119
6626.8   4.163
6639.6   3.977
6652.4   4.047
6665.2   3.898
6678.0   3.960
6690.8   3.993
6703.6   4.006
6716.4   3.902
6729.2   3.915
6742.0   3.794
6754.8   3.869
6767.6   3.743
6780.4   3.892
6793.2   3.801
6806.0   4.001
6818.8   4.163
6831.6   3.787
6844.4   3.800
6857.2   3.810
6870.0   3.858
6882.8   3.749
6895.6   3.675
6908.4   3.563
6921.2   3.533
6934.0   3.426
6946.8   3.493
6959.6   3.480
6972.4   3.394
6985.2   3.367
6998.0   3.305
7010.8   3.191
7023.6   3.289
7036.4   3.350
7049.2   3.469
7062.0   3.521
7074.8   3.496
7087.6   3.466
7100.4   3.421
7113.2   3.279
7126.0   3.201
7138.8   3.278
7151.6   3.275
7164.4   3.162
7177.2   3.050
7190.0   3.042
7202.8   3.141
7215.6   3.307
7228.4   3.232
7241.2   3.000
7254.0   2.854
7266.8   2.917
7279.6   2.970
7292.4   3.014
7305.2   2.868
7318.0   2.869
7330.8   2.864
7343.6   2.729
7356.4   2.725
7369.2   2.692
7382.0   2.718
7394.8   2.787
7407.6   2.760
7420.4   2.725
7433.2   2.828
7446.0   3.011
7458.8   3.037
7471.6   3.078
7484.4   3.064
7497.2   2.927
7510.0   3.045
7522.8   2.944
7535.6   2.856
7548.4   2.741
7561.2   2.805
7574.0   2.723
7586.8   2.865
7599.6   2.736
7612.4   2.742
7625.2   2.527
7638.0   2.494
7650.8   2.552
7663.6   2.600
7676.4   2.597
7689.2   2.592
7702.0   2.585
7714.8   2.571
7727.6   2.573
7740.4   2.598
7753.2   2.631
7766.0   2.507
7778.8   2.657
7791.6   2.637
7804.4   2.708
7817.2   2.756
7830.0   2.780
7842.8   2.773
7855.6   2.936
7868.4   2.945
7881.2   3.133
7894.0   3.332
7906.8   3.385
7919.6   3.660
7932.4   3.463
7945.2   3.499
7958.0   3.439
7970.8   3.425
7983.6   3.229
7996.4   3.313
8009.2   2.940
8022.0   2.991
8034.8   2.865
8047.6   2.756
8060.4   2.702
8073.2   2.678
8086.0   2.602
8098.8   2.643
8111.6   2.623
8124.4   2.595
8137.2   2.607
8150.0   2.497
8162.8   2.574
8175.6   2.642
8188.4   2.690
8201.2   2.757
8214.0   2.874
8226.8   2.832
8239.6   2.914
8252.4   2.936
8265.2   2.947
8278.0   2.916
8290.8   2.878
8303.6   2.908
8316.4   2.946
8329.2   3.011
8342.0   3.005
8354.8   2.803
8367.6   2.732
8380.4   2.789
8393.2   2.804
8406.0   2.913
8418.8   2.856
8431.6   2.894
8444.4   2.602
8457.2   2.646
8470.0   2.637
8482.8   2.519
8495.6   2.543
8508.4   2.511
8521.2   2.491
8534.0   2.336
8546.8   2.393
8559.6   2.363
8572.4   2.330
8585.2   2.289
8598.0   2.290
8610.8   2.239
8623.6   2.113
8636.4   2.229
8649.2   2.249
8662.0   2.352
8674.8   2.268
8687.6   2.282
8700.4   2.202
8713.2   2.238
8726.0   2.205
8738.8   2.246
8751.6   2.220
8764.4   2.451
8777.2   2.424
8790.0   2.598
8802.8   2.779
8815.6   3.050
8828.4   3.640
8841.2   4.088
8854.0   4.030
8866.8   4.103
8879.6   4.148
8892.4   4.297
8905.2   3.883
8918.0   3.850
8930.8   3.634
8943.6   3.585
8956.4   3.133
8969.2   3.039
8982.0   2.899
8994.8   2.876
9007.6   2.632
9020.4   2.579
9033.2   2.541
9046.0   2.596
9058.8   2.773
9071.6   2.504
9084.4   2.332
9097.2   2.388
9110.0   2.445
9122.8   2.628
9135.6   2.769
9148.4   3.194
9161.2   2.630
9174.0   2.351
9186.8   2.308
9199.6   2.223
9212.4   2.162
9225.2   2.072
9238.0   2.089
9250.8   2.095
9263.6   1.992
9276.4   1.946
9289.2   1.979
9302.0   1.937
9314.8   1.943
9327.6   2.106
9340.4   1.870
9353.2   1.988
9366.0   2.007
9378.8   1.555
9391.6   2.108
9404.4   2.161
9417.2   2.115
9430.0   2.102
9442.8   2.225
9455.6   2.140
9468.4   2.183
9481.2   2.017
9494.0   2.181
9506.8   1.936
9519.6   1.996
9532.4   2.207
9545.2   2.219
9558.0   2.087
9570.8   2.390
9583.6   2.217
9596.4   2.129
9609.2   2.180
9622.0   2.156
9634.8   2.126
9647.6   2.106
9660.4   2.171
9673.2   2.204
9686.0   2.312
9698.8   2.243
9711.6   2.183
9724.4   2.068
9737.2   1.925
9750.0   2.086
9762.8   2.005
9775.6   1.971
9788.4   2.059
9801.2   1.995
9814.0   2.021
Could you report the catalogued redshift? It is 0.828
